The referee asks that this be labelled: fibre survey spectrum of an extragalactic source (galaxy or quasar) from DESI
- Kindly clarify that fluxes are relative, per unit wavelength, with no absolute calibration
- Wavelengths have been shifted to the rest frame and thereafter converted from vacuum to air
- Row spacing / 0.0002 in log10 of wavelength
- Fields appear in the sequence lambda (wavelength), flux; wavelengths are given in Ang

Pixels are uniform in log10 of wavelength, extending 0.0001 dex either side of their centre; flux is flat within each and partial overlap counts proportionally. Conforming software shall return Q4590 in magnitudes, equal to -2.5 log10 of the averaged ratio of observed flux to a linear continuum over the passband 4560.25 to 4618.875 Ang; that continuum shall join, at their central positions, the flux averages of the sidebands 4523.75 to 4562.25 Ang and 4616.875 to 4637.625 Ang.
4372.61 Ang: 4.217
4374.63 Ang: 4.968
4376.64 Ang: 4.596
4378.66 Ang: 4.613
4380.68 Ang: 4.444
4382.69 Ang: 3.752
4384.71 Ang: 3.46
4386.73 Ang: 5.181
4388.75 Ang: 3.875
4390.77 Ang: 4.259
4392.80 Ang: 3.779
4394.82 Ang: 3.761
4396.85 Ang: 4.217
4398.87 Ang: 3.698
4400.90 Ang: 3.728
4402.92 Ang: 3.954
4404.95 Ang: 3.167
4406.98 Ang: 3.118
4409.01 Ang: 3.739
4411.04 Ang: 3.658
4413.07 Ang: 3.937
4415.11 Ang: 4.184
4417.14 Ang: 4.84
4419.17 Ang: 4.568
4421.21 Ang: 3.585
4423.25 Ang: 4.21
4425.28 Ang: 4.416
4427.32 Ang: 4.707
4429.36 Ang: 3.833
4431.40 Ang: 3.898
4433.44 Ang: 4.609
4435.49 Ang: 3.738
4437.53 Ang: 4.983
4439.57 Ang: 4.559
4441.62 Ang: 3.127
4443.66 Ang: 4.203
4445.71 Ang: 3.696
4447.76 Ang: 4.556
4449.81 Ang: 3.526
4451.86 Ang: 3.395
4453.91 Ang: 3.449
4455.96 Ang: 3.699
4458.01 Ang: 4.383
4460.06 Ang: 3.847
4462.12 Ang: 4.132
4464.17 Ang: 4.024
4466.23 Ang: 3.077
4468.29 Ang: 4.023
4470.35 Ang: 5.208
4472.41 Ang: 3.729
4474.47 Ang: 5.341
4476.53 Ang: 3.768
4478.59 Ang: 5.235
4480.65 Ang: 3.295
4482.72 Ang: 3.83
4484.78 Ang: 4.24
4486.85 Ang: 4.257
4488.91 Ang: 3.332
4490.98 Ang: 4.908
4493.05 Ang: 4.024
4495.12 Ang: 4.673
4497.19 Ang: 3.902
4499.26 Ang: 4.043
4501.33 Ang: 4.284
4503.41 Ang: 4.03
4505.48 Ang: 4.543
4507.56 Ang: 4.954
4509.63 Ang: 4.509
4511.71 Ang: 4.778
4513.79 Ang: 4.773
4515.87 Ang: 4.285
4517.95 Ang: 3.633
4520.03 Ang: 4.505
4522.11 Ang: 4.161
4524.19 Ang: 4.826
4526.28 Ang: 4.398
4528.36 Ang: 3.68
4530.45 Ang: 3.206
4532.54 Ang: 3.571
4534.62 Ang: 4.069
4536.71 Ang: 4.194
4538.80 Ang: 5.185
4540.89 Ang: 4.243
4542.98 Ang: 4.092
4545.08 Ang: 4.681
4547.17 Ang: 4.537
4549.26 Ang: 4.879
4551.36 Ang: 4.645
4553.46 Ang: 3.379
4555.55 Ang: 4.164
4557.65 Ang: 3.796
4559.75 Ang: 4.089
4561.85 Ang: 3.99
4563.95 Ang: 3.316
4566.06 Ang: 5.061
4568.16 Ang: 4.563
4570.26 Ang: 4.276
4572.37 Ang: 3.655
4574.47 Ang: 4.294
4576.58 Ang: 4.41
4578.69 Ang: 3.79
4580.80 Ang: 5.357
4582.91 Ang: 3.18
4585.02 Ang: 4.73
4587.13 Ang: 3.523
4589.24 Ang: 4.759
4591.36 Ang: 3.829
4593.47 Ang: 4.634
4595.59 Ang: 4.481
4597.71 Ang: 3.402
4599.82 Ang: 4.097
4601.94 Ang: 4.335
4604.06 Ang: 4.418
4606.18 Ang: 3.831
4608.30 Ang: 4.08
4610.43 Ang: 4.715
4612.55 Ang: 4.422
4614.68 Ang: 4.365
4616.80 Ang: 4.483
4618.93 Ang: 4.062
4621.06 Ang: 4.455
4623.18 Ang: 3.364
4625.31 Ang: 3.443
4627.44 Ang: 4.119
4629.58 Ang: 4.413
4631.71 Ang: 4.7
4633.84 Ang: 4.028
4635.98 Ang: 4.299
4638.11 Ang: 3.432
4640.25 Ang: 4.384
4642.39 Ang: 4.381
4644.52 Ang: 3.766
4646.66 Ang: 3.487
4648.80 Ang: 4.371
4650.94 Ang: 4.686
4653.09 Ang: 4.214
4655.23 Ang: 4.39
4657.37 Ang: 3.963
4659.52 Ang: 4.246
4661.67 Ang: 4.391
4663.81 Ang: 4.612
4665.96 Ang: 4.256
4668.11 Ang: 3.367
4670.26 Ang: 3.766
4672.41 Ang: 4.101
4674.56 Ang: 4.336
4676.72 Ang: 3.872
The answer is -0.021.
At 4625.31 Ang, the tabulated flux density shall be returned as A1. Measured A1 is 3.443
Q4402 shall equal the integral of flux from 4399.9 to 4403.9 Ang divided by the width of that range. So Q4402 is 3.85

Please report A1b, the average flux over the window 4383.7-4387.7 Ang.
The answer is 4.31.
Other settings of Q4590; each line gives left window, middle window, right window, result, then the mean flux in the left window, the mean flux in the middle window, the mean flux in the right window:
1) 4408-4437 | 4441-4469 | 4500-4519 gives 0.12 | 4.15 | 3.8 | 4.41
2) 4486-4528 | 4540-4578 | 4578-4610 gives 0.00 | 4.33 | 4.22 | 4.18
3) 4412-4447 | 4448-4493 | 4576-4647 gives 0.04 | 4.18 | 4.04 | 4.16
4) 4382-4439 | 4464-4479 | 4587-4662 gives -0.05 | 4.04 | 4.28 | 4.17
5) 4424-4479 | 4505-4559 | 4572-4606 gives -0.04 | 4.11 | 4.29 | 4.18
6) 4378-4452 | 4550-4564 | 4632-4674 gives 0.03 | 4.03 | 3.97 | 4.13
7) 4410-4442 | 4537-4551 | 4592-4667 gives -0.10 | 4.2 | 4.58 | 4.19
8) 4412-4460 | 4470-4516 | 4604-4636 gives -0.06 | 4.09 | 4.33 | 4.19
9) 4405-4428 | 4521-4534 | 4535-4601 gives 0.05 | 4.04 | 3.98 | 4.23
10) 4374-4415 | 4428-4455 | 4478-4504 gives 0.02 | 3.99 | 3.97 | 4.14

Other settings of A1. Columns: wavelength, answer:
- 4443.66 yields 4.203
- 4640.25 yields 4.384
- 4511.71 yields 4.778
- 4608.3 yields 4.08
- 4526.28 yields 4.398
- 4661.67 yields 4.391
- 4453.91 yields 3.449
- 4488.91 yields 3.332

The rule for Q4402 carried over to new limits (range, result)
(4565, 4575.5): 4.37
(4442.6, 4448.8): 4.14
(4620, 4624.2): 3.92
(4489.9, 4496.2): 4.52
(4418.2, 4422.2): 4.07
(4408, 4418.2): 4.08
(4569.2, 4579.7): 4.09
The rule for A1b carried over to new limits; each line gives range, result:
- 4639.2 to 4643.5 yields 4.38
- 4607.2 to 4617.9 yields 4.41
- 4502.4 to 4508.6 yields 4.52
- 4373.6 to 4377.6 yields 4.78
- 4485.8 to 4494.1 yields 4.13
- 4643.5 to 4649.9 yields 3.88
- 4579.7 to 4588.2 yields 4.2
